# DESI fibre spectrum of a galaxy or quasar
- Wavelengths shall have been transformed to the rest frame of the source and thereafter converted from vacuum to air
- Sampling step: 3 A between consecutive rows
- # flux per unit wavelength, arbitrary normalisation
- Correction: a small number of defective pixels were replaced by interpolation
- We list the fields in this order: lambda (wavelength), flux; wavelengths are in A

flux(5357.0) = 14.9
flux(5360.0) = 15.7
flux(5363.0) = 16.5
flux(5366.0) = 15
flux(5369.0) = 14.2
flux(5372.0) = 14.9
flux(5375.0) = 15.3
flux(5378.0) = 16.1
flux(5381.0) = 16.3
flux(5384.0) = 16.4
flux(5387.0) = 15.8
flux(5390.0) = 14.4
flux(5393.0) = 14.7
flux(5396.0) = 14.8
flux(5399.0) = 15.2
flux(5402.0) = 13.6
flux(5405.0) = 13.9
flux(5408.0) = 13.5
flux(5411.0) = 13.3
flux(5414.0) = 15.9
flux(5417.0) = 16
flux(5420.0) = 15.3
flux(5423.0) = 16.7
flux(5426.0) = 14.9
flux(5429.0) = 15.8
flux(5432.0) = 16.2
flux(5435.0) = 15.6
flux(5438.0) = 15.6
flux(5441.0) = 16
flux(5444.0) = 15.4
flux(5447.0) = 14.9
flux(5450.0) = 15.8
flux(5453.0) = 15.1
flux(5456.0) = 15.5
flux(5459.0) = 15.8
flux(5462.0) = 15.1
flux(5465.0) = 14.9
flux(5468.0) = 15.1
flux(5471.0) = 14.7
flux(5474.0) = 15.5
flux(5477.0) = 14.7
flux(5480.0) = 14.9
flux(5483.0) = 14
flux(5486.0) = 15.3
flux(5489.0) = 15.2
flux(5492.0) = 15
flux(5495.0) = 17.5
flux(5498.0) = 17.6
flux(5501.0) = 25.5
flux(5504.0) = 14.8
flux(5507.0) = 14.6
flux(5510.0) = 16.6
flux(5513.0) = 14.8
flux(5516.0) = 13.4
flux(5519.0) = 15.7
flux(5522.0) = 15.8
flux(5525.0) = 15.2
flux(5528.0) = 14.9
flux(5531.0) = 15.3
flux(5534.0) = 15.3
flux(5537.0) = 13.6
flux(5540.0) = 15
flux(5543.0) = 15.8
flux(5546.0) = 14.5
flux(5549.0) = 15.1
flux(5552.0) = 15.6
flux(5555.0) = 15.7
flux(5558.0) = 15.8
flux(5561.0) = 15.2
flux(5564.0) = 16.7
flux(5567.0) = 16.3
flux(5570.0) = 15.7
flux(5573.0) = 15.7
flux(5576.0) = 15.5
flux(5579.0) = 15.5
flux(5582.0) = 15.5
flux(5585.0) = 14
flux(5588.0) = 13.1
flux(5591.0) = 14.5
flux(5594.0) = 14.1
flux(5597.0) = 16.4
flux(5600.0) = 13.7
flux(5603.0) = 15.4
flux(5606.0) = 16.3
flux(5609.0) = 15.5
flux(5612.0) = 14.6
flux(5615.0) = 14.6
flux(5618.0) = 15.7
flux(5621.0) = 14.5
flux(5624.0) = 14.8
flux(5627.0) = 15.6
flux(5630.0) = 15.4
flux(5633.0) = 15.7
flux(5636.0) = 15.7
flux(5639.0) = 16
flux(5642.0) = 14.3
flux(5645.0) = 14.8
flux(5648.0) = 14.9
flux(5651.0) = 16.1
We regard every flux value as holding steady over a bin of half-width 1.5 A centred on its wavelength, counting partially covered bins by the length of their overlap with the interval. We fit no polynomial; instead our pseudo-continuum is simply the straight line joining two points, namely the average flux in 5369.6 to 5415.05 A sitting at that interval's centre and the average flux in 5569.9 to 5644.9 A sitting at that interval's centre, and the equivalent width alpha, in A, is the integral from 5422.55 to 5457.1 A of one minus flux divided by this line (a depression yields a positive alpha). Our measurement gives -1.5 A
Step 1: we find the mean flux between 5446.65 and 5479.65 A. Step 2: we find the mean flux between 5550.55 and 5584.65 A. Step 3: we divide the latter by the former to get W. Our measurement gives 1.03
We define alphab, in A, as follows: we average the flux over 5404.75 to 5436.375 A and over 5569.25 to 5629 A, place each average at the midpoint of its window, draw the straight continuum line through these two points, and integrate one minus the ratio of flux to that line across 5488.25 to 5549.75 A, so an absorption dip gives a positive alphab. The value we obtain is -2.7 A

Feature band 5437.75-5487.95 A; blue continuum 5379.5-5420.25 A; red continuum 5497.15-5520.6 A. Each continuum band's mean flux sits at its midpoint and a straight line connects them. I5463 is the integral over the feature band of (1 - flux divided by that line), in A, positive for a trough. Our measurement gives 2.2 A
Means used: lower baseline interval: 14.9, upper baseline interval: 16.6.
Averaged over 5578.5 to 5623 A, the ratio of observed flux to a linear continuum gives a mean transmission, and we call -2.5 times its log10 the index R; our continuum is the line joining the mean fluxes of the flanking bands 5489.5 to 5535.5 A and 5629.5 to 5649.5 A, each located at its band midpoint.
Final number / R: 0.05 mag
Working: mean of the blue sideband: 16.1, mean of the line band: 14.9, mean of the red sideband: 15.2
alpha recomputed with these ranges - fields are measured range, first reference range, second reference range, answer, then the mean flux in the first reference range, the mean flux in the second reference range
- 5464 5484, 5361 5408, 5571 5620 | 0.3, 15.1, 15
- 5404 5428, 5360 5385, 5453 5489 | 0.6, 15.6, 15.1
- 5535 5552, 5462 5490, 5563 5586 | 0.6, 14.9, 15.6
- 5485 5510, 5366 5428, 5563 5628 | -3.0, 15.1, 15.2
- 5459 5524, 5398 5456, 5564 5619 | -2.4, 15.2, 15.2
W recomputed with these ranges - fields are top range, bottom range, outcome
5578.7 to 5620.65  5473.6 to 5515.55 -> 0.93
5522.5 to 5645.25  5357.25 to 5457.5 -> 0.99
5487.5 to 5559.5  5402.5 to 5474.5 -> 1.03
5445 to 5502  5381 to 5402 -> 1.04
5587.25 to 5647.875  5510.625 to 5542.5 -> 1.01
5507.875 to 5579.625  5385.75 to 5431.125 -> 1.03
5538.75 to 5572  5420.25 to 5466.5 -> 1.00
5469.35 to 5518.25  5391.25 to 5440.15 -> 1.05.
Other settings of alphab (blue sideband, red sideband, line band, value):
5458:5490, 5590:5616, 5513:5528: 0.0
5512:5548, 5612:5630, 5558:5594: -0.6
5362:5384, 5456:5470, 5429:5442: -0.4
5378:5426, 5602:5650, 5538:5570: -0.7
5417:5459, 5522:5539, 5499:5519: -1.9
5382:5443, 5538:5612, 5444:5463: -0.2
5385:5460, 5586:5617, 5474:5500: -1.1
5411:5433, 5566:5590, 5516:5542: 0.5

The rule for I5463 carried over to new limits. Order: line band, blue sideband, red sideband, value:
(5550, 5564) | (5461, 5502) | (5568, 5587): -0.23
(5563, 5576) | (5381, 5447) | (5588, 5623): -0.88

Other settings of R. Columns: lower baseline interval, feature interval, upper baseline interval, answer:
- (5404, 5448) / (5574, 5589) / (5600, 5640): 0.04 mag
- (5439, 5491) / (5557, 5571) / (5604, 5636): -0.05 mag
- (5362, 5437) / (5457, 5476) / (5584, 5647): 0.00 mag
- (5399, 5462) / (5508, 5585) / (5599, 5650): -0.01 mag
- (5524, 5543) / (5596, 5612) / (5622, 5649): -0.01 mag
